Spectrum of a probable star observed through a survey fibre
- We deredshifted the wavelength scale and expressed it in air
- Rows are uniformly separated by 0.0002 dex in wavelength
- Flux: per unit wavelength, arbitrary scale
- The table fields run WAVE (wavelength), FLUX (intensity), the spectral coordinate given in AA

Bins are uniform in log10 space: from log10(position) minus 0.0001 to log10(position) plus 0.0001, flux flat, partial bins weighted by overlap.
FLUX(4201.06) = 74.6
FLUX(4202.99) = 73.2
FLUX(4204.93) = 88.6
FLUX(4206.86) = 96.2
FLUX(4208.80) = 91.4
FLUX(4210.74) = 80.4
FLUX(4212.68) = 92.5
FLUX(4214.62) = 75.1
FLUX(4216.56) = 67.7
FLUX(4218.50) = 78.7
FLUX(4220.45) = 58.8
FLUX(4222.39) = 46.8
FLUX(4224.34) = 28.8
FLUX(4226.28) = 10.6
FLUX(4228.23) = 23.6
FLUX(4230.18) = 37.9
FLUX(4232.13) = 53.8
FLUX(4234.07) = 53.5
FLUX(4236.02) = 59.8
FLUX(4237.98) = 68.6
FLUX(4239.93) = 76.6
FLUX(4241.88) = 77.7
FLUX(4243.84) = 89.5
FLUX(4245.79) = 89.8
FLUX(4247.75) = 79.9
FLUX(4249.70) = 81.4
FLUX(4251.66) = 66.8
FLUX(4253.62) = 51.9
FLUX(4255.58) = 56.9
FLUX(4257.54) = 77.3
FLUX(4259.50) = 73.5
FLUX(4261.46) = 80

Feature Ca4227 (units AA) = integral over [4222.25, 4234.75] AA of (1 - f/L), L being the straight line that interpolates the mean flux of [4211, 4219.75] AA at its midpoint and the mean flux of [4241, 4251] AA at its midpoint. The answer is 7.0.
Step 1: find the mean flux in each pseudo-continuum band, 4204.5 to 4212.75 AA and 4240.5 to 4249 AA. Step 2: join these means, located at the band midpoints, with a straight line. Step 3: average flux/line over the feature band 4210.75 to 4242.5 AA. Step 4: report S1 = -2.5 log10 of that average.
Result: 0.45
